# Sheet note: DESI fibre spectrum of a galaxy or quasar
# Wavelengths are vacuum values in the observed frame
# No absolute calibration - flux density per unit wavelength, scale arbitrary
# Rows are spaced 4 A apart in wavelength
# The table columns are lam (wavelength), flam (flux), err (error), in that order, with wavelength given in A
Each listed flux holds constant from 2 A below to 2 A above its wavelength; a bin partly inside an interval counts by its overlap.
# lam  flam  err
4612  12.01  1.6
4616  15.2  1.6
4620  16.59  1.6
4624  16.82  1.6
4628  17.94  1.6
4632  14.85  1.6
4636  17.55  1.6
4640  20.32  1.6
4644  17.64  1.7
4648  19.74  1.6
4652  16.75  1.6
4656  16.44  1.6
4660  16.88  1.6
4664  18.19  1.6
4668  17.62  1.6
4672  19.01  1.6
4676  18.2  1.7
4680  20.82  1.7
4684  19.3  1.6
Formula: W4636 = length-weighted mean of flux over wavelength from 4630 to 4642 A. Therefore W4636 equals 17.6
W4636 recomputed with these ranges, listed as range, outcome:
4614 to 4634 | 16.3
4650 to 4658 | 16.6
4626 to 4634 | 16.4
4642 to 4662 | 17.5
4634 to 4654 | 18.4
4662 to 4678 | 18.3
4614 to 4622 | 15.9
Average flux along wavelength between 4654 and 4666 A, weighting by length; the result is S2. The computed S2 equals 17.2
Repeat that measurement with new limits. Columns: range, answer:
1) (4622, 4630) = 17.4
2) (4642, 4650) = 18.7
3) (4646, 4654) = 18.2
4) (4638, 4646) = 19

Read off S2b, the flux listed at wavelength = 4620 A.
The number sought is 16.59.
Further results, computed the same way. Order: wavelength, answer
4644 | 17.64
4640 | 20.32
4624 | 16.82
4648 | 19.74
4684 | 19.3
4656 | 16.44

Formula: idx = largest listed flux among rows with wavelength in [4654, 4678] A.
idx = 19.01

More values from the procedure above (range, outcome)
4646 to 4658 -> 19.74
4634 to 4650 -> 20.32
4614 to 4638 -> 17.94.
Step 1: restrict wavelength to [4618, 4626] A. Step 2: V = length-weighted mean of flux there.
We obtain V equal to 16.7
